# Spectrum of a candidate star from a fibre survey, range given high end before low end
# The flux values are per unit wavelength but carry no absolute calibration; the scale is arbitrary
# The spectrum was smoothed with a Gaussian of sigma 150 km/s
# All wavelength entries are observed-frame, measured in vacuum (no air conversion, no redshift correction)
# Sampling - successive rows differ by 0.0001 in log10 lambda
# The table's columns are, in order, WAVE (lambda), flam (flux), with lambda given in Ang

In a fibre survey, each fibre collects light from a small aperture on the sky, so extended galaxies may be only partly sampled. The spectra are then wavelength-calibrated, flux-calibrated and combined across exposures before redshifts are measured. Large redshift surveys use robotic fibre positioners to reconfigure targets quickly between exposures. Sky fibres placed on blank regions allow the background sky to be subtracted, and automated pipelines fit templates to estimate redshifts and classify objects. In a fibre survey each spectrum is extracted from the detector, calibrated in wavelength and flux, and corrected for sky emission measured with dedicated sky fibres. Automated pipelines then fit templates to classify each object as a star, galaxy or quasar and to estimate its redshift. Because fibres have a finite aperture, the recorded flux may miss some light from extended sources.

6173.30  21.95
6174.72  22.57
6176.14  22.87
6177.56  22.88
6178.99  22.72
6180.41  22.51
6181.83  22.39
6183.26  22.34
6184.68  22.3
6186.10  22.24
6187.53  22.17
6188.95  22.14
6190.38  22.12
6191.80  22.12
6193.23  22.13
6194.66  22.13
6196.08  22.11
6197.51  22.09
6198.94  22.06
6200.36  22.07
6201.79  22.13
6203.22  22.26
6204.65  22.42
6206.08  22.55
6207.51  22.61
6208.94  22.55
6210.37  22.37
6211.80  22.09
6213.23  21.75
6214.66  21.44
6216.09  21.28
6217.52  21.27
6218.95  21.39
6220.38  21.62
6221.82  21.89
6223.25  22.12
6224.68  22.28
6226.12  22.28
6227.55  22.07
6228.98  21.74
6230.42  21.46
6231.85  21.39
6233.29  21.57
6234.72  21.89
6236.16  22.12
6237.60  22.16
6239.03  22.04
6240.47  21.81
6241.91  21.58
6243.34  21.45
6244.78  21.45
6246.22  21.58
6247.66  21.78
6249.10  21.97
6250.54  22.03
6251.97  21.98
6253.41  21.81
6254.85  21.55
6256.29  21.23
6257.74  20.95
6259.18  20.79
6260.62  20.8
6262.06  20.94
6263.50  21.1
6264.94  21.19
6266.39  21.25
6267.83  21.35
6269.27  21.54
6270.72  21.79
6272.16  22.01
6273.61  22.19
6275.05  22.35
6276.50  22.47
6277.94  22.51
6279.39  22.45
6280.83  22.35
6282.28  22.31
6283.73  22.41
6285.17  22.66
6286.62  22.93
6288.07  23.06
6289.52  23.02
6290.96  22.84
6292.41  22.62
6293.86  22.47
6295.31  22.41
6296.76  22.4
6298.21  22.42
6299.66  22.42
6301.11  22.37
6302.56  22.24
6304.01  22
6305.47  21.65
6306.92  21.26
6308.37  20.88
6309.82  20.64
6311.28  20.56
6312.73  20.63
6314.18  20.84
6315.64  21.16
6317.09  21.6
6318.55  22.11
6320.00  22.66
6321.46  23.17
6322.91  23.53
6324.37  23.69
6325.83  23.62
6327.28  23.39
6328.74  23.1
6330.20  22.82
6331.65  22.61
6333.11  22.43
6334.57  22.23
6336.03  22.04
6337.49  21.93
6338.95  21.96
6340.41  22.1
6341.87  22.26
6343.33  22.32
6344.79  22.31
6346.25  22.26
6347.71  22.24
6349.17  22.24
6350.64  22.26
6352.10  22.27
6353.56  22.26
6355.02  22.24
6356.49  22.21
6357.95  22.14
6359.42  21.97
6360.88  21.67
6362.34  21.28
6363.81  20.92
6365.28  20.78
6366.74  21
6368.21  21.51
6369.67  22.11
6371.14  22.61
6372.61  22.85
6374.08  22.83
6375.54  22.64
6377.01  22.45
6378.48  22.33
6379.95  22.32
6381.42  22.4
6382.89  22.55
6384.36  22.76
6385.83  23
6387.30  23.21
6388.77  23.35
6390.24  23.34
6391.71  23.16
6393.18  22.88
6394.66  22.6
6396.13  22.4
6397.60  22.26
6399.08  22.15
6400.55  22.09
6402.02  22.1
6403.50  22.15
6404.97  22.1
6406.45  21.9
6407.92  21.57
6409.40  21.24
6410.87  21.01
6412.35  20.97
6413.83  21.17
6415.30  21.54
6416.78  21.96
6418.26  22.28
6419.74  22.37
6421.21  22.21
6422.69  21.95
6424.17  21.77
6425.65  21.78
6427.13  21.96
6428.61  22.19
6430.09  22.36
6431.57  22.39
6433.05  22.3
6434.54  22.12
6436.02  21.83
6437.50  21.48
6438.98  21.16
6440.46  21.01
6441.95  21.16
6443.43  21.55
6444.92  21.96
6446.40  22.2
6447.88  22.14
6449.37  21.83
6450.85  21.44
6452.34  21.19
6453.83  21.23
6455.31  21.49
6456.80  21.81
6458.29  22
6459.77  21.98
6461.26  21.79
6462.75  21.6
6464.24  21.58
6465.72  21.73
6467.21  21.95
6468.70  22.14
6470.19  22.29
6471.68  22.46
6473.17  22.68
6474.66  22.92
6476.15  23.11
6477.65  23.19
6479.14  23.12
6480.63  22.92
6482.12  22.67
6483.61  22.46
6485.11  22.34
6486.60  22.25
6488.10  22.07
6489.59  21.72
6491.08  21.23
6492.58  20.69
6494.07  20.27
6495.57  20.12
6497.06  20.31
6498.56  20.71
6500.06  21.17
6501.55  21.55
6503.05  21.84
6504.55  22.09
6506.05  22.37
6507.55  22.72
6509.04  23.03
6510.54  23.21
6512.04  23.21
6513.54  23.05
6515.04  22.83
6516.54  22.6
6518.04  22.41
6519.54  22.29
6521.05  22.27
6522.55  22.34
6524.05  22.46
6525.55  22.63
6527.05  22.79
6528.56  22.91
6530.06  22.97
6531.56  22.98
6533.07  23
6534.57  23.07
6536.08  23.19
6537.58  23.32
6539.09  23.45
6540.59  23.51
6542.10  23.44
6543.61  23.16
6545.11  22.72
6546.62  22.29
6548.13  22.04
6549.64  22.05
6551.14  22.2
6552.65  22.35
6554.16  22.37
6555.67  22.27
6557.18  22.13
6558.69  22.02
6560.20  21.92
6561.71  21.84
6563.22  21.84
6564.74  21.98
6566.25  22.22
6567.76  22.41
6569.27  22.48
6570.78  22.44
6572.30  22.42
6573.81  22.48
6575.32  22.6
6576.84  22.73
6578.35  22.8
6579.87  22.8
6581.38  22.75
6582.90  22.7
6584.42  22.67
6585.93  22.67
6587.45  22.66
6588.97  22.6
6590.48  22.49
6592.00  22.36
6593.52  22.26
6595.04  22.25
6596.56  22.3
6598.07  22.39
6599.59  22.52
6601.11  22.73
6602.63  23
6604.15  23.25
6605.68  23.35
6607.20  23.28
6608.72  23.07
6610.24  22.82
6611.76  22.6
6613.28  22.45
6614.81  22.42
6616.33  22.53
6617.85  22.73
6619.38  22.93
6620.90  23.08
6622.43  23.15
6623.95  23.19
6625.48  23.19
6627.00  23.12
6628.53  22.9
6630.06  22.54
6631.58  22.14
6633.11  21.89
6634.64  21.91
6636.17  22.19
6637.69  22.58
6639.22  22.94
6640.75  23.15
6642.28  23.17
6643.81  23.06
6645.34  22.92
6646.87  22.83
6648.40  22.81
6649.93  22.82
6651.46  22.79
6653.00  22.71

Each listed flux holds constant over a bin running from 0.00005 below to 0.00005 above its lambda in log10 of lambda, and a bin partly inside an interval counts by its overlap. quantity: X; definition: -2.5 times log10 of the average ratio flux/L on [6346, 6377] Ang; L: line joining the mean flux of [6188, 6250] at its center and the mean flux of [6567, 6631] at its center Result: 0.01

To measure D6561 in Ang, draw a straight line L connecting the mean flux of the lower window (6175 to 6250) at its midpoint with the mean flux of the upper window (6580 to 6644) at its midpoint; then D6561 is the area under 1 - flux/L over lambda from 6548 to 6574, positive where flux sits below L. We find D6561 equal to 0.5 Ang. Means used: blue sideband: 22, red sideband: 22.7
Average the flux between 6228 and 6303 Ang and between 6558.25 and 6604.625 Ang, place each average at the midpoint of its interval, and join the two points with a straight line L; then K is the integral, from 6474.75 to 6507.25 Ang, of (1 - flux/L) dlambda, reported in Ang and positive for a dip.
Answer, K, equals 0.7 Ang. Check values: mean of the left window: 21.9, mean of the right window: 22.5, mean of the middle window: 21.8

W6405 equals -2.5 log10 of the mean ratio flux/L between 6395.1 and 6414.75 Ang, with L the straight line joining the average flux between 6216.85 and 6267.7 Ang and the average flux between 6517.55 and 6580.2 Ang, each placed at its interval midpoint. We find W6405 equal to 0.016 mag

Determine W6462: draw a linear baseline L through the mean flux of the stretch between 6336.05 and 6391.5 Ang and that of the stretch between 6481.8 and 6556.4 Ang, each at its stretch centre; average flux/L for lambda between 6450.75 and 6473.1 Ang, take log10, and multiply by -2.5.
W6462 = 0.02 mag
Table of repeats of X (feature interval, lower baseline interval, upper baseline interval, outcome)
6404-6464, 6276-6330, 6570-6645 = 0.04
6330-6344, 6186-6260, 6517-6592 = -0.01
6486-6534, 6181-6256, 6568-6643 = 0.02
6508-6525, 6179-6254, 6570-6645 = -0.01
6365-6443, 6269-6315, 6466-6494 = 0.00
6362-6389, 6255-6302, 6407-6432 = -0.02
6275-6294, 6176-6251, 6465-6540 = -0.03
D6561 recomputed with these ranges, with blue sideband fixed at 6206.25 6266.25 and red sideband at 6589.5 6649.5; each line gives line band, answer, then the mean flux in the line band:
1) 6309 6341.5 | -0.4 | 22.2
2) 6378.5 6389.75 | -0.3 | 22.8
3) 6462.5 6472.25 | 0.2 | 22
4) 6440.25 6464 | 0.7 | 21.7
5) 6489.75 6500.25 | 0.8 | 20.7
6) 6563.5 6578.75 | 0.1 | 22.4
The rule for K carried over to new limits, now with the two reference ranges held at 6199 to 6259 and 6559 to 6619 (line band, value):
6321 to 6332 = -0.6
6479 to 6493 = 0.1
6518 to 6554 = -0.5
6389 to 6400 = -0.3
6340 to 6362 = -0.1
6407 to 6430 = 0.5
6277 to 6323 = -0.3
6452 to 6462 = 0.3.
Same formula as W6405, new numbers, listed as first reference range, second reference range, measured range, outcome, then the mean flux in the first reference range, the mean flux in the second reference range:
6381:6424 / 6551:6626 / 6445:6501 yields 0.02 mag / 22.2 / 22.6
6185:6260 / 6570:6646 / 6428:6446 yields 0.03 mag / 21.9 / 22.7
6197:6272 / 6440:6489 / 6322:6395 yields -0.02 mag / 21.7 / 22.1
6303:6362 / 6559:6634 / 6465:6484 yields -0.01 mag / 22.1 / 22.6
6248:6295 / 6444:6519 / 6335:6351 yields -0.01 mag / 22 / 22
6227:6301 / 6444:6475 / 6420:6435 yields -0.01 mag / 21.9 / 21.9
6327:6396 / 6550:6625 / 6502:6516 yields -0.01 mag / 22.3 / 22.6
